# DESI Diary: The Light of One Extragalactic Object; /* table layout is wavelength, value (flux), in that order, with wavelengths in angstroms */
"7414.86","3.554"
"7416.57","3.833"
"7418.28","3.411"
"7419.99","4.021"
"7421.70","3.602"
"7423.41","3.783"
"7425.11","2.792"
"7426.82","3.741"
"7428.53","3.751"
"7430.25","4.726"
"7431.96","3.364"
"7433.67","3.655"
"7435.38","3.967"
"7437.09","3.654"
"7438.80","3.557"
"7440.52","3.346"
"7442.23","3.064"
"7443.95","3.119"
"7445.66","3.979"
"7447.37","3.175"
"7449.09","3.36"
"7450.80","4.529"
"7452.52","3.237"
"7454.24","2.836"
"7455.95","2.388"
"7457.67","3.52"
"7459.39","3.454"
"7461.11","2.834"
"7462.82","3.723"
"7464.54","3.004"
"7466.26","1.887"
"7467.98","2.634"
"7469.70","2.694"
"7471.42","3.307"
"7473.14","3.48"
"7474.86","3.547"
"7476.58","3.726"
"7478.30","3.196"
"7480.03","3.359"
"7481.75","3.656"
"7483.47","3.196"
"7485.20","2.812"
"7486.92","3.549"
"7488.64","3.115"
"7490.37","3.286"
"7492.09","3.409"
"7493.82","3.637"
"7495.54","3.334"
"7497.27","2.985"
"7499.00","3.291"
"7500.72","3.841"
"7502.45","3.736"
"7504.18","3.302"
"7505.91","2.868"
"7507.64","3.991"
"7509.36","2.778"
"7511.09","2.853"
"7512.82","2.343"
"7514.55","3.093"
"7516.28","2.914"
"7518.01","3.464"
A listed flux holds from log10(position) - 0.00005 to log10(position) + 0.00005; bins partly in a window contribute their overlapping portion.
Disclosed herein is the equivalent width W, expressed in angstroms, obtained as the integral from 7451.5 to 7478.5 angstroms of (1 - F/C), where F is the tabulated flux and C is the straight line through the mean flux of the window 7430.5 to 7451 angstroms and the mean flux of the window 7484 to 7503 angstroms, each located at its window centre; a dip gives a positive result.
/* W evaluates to 2.9 angstroms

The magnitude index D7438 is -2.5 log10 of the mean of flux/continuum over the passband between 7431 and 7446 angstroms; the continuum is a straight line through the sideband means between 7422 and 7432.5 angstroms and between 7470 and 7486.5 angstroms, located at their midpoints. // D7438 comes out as 0.03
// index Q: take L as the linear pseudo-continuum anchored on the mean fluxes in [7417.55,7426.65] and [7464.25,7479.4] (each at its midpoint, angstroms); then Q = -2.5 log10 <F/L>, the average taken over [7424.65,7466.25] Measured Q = -0.03 mag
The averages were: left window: 3.54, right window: 3.06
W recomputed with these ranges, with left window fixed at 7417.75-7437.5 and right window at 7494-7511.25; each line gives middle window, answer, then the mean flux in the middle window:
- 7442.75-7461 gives 1.3 angstroms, 3.33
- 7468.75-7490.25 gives 0.9 angstroms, 3.3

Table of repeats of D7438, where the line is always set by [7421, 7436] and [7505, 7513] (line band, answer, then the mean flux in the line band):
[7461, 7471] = 0.20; 2.82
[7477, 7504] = -0.06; 3.36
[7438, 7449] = 0.07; 3.37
